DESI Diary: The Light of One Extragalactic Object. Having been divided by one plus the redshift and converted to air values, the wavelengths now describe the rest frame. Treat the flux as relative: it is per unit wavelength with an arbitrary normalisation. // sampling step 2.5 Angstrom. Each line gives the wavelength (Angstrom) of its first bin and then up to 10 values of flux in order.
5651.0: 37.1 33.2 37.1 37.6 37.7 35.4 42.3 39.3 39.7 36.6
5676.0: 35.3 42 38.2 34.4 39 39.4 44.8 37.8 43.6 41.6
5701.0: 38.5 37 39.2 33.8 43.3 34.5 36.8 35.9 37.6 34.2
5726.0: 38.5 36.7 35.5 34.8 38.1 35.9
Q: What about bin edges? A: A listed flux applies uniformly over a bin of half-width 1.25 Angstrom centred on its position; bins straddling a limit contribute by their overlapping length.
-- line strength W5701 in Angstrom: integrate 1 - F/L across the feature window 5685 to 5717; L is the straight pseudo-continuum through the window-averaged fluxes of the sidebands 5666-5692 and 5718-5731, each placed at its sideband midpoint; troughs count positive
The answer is -1.2 Angstrom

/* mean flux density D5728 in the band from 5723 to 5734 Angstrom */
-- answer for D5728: 36.1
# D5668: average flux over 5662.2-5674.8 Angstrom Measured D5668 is 38.6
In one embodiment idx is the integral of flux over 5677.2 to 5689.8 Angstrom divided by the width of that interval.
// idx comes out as 38.6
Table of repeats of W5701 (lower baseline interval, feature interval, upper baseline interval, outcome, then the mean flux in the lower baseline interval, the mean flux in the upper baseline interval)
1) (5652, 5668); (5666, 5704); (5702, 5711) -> -1.8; 37.3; 37.6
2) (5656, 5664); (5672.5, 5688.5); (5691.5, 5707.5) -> 0.3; 37.1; 39.8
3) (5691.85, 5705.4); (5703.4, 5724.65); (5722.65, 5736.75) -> 0.6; 39.8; 36.3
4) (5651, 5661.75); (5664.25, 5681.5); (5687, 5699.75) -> -0.2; 36.4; 41.4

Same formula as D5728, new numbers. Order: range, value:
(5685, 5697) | 40.9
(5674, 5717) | 38.8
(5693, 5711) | 39.1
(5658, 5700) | 39.1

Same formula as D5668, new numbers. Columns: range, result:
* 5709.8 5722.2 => 37.6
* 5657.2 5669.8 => 38.5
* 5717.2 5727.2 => 36.5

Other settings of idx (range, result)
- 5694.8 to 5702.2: 41.2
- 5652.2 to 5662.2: 36.4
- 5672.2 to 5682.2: 38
